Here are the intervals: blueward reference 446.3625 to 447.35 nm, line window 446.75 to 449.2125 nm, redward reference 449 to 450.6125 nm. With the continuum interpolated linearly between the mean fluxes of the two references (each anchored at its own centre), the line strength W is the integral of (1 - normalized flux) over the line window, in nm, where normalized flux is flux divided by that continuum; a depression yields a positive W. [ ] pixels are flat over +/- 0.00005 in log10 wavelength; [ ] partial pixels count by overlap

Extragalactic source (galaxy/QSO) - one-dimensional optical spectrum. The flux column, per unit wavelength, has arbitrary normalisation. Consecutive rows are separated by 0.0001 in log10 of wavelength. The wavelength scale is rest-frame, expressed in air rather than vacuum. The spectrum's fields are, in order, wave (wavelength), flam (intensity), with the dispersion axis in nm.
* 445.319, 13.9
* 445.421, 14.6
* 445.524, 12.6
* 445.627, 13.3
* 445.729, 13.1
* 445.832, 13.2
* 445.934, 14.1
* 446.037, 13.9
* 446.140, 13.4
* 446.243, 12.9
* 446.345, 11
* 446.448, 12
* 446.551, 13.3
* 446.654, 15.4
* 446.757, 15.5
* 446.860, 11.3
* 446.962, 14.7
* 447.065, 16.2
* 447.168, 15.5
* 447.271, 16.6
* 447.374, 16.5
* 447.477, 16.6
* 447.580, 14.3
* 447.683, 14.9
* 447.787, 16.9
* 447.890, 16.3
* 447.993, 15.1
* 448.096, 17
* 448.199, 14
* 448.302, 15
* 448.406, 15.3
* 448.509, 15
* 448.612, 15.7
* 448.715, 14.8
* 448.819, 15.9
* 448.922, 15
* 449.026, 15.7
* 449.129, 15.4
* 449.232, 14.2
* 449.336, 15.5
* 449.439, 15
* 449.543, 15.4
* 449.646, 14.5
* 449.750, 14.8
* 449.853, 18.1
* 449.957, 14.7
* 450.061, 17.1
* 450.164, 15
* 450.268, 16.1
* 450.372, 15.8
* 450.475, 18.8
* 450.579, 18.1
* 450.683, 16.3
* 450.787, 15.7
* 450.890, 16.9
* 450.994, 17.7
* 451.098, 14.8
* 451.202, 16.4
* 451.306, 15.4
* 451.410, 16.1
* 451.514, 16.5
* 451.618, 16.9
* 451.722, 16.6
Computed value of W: -0.06 nm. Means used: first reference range 14.4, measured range 15.4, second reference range 15.9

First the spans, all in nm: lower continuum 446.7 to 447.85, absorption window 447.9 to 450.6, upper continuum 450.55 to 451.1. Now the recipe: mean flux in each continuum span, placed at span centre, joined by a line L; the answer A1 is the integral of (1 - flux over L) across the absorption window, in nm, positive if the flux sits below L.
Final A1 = 0.08 nm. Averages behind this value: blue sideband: 15.4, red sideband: 16.7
